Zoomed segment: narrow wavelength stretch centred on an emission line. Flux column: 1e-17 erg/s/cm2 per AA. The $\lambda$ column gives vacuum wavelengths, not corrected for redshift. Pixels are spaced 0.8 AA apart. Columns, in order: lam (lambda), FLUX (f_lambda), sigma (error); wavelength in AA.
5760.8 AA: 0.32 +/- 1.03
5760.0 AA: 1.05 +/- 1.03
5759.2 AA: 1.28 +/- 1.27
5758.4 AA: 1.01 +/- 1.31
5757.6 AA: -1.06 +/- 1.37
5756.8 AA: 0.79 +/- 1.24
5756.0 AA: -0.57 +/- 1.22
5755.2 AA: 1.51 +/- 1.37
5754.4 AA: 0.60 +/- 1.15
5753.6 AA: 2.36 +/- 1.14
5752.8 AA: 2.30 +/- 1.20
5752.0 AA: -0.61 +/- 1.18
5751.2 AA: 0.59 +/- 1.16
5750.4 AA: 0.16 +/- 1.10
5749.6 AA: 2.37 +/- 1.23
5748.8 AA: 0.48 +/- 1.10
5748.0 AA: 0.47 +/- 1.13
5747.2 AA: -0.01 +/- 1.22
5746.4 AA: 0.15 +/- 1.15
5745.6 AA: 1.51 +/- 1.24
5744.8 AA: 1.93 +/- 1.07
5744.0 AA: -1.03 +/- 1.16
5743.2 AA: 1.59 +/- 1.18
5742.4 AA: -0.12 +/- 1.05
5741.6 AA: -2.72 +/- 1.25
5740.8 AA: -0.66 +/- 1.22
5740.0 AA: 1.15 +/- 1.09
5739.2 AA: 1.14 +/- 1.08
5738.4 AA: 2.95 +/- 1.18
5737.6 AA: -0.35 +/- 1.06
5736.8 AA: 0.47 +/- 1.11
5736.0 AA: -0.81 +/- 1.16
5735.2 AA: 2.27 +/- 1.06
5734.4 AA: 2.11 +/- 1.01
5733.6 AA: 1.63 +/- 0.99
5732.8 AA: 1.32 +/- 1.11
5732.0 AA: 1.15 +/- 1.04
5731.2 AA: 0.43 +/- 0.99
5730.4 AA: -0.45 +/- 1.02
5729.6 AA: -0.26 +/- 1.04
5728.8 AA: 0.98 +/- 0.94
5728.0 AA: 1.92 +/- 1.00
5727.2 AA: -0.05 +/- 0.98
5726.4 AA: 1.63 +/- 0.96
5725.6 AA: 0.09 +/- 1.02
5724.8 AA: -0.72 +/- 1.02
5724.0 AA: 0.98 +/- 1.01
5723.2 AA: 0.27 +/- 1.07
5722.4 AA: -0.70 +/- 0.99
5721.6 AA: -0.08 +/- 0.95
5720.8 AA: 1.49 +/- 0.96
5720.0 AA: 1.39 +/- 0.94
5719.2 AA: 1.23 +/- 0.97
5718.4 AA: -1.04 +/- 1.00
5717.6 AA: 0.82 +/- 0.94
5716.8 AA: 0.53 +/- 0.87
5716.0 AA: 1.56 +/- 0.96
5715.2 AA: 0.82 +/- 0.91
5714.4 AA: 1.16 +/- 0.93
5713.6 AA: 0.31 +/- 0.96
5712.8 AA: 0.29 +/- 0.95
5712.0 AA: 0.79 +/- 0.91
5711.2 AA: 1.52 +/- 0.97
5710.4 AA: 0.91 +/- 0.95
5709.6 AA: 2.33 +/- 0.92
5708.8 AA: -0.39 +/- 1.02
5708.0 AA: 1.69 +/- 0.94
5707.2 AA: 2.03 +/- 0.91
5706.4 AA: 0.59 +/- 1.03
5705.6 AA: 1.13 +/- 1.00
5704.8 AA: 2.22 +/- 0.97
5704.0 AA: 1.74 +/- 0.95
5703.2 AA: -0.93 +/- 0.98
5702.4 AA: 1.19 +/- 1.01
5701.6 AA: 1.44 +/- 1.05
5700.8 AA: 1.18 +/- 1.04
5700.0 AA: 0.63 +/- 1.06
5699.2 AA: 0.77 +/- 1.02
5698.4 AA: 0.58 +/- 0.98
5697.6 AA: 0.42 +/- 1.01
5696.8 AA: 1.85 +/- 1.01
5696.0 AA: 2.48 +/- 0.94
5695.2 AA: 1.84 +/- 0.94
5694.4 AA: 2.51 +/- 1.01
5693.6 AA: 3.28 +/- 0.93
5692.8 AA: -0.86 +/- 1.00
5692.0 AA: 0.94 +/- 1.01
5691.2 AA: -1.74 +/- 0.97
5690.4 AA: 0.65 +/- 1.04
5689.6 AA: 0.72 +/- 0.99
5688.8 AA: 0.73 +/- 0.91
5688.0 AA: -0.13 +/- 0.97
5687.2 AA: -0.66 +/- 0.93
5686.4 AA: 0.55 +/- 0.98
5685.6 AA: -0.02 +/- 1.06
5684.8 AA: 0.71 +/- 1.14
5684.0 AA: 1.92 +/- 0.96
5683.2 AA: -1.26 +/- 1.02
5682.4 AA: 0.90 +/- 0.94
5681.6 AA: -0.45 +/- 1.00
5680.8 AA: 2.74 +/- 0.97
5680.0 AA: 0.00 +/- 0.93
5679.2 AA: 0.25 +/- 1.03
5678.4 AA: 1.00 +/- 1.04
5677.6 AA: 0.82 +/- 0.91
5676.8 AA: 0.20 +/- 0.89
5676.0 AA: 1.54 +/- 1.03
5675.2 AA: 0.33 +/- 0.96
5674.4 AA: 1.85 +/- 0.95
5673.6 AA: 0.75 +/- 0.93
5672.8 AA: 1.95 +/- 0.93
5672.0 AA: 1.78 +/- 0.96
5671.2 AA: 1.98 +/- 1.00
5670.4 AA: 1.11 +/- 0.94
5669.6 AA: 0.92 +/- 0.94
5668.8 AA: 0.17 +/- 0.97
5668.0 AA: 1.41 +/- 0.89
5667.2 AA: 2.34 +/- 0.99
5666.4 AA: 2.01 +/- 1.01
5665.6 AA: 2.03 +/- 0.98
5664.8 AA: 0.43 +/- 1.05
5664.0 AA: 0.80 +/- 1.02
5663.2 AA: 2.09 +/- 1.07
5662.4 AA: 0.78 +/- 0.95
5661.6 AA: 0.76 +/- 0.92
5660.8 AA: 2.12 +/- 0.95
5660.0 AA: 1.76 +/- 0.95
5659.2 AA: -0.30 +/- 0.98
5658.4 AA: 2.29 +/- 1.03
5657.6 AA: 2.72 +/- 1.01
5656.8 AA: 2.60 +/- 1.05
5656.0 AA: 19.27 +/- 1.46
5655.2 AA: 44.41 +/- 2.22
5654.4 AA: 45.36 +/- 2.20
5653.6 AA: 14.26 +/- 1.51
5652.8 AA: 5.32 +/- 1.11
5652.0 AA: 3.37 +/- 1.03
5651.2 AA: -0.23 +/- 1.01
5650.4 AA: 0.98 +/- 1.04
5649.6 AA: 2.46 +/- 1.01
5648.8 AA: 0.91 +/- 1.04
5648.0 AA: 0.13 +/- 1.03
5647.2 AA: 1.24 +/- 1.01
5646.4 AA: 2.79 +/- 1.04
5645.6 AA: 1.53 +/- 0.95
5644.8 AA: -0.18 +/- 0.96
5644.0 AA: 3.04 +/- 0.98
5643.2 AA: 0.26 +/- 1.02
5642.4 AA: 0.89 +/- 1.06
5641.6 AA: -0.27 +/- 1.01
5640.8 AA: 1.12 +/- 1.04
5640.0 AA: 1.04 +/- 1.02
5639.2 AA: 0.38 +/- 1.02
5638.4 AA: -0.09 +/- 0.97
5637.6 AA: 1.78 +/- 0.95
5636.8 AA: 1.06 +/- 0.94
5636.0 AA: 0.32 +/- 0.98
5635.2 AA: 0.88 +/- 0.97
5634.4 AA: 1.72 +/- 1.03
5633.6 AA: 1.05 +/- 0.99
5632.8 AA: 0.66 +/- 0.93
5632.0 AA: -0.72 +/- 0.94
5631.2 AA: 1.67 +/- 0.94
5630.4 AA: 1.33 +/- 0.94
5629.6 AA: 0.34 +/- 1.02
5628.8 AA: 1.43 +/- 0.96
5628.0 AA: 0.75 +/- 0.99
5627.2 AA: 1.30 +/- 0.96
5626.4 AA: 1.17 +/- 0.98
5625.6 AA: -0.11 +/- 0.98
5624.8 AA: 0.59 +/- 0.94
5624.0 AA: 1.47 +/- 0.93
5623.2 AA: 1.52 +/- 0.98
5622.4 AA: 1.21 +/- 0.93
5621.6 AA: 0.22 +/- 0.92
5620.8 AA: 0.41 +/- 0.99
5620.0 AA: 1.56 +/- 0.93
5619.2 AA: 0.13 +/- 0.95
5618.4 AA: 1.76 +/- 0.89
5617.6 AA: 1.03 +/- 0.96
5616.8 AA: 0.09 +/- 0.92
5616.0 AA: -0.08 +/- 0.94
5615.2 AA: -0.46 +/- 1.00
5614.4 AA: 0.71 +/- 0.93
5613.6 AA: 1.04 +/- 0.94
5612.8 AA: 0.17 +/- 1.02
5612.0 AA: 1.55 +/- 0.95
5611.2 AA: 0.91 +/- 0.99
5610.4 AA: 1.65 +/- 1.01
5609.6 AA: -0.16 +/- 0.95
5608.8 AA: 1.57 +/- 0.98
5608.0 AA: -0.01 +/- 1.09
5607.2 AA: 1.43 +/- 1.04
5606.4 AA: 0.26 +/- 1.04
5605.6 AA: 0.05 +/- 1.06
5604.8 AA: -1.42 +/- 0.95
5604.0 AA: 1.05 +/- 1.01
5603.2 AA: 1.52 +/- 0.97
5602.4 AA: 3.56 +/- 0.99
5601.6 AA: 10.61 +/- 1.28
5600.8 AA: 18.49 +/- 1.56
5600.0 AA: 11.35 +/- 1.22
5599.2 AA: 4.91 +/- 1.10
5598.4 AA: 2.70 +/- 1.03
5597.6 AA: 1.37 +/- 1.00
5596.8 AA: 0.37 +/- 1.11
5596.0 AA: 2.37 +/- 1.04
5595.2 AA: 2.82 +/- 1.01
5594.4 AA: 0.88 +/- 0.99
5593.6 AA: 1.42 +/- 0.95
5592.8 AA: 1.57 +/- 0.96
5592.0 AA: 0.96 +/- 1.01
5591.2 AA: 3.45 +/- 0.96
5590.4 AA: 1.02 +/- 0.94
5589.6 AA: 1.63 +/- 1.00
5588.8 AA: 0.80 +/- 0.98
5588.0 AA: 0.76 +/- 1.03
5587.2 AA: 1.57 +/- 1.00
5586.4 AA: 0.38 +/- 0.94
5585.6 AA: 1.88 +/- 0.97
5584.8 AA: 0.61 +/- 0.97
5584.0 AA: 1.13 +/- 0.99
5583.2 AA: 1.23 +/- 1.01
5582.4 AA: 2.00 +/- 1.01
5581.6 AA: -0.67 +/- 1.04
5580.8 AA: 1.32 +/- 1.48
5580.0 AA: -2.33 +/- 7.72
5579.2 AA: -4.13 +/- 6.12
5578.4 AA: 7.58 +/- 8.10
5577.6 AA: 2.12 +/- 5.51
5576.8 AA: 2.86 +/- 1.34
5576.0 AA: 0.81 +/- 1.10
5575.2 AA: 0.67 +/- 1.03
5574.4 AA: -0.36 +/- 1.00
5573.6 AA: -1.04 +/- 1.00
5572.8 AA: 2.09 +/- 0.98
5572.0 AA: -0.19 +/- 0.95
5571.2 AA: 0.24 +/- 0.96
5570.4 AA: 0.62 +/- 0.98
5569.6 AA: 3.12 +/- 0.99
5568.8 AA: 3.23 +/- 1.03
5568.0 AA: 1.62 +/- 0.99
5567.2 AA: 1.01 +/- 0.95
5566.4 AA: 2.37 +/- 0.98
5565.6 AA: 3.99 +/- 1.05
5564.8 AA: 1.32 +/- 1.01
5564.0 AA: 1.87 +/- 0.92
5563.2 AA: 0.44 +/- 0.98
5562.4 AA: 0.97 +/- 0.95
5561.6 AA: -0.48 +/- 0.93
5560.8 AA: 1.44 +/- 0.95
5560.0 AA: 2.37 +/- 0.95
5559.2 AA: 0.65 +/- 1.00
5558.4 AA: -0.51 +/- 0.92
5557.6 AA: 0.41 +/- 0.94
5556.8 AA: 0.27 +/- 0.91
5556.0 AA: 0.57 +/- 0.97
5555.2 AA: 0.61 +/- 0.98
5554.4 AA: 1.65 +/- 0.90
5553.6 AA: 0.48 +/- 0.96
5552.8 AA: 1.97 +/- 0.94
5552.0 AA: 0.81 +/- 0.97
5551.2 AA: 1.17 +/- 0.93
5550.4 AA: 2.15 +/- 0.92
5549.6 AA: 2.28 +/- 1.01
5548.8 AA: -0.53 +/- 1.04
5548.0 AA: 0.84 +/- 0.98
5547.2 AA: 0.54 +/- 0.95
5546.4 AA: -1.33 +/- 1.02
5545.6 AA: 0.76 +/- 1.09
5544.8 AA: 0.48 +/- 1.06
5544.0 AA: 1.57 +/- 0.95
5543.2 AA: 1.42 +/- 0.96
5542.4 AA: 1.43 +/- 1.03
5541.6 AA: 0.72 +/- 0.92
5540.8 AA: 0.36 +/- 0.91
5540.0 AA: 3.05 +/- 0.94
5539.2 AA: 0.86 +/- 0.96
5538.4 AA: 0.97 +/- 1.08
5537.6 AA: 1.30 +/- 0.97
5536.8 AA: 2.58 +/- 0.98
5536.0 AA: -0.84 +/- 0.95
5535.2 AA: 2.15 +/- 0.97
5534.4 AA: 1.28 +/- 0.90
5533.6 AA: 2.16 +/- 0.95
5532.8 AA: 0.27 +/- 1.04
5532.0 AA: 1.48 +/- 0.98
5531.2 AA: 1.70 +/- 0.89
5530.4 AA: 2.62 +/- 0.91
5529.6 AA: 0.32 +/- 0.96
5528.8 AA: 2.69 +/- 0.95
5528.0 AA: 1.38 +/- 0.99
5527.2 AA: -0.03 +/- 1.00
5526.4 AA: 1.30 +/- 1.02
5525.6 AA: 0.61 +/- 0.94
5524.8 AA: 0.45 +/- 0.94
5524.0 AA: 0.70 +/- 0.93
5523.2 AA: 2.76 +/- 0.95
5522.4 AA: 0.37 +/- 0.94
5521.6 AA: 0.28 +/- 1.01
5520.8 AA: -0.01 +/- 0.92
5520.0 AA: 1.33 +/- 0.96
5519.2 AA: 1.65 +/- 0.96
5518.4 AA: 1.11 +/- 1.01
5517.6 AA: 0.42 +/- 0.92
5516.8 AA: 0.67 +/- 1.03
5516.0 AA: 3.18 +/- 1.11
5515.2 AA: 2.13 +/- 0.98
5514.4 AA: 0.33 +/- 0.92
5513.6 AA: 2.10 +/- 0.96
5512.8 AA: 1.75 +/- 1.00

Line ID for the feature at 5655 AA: [O III] 5007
